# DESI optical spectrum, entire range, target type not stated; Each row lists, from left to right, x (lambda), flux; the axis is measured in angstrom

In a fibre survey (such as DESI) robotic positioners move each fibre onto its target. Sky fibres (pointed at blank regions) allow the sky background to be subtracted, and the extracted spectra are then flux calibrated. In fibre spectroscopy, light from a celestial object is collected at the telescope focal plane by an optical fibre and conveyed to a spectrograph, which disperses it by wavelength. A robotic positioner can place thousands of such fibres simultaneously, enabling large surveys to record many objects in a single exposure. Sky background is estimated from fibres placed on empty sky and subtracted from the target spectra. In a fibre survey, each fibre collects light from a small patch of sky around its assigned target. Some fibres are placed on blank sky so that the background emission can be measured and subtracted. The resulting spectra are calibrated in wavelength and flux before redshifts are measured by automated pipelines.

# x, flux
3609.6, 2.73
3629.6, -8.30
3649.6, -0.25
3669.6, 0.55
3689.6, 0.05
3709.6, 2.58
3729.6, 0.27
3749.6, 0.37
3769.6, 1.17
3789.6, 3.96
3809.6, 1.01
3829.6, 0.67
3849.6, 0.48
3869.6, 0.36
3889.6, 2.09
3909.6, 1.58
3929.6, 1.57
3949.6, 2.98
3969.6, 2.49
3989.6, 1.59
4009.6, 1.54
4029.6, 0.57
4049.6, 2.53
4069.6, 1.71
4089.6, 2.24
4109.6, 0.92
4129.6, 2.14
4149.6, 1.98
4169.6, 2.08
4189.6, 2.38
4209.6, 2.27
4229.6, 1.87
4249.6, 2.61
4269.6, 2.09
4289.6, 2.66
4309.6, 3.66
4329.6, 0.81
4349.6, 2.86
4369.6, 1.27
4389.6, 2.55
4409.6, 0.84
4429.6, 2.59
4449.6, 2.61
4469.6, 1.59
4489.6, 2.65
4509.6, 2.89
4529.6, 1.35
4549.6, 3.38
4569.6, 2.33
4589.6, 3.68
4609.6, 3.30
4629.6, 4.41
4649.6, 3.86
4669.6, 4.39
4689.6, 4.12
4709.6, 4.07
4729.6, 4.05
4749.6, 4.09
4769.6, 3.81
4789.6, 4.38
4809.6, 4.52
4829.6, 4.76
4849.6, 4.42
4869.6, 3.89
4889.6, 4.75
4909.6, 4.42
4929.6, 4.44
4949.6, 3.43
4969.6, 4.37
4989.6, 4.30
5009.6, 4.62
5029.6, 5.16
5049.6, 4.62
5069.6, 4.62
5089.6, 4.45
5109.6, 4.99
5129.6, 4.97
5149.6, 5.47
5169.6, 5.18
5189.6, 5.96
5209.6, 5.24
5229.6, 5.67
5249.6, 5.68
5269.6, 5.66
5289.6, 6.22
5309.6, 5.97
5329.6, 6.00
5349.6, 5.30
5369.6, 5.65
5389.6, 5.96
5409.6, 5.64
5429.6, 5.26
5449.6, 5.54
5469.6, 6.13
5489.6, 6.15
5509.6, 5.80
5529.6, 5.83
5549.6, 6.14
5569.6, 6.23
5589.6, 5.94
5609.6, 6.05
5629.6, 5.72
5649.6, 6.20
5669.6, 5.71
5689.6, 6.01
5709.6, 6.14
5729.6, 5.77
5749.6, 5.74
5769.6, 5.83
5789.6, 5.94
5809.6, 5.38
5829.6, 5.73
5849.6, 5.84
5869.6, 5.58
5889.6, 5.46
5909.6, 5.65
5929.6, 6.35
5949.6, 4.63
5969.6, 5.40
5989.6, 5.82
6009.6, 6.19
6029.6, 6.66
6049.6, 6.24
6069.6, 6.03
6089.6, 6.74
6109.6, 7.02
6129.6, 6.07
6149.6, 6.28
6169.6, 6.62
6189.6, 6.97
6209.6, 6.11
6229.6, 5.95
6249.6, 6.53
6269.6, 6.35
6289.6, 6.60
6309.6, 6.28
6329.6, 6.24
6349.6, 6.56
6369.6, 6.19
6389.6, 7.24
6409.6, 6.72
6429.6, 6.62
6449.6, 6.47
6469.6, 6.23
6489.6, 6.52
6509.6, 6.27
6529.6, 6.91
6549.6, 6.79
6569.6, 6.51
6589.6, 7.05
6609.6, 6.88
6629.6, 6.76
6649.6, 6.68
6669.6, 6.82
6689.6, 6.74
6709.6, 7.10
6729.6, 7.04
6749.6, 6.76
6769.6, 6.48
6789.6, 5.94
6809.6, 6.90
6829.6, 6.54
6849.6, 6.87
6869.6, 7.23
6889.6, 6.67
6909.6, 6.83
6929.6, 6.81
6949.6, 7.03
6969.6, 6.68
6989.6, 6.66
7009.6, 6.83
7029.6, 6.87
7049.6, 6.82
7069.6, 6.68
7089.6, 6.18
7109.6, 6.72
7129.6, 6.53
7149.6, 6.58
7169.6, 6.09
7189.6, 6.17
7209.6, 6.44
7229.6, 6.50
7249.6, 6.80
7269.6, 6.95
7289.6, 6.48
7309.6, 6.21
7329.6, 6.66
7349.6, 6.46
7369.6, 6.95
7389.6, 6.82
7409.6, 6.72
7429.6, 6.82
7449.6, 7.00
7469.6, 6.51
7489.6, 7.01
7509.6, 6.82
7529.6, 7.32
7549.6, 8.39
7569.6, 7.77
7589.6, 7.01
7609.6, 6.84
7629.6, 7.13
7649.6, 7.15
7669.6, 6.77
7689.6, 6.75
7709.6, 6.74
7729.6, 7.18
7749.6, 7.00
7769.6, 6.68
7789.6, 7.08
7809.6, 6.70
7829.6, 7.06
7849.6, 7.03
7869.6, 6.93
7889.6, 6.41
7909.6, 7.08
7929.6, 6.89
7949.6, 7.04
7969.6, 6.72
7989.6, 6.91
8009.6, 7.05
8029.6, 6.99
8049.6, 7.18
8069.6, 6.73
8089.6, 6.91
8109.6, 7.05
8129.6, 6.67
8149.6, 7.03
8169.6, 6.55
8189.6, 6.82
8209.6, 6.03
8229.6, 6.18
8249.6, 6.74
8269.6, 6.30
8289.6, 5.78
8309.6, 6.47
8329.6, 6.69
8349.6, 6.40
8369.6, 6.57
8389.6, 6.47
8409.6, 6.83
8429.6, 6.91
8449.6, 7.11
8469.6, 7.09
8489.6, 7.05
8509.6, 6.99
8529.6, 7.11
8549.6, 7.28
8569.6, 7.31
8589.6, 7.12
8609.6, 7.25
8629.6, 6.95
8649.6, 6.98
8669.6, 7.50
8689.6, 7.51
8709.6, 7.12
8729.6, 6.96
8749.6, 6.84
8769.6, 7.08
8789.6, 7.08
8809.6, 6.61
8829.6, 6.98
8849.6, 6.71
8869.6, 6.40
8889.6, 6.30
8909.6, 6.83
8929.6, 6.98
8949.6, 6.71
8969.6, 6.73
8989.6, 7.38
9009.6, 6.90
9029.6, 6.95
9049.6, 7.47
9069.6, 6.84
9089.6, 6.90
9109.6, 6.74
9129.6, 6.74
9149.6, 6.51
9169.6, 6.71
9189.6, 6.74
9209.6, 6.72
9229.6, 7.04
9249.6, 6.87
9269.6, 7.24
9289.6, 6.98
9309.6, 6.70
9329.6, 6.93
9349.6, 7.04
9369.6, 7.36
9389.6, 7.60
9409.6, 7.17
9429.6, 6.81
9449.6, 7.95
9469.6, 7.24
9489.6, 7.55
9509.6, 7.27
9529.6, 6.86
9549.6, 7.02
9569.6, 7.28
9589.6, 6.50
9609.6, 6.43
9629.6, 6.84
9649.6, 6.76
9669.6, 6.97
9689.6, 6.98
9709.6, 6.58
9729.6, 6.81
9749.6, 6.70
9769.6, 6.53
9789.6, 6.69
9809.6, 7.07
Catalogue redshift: 0.15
